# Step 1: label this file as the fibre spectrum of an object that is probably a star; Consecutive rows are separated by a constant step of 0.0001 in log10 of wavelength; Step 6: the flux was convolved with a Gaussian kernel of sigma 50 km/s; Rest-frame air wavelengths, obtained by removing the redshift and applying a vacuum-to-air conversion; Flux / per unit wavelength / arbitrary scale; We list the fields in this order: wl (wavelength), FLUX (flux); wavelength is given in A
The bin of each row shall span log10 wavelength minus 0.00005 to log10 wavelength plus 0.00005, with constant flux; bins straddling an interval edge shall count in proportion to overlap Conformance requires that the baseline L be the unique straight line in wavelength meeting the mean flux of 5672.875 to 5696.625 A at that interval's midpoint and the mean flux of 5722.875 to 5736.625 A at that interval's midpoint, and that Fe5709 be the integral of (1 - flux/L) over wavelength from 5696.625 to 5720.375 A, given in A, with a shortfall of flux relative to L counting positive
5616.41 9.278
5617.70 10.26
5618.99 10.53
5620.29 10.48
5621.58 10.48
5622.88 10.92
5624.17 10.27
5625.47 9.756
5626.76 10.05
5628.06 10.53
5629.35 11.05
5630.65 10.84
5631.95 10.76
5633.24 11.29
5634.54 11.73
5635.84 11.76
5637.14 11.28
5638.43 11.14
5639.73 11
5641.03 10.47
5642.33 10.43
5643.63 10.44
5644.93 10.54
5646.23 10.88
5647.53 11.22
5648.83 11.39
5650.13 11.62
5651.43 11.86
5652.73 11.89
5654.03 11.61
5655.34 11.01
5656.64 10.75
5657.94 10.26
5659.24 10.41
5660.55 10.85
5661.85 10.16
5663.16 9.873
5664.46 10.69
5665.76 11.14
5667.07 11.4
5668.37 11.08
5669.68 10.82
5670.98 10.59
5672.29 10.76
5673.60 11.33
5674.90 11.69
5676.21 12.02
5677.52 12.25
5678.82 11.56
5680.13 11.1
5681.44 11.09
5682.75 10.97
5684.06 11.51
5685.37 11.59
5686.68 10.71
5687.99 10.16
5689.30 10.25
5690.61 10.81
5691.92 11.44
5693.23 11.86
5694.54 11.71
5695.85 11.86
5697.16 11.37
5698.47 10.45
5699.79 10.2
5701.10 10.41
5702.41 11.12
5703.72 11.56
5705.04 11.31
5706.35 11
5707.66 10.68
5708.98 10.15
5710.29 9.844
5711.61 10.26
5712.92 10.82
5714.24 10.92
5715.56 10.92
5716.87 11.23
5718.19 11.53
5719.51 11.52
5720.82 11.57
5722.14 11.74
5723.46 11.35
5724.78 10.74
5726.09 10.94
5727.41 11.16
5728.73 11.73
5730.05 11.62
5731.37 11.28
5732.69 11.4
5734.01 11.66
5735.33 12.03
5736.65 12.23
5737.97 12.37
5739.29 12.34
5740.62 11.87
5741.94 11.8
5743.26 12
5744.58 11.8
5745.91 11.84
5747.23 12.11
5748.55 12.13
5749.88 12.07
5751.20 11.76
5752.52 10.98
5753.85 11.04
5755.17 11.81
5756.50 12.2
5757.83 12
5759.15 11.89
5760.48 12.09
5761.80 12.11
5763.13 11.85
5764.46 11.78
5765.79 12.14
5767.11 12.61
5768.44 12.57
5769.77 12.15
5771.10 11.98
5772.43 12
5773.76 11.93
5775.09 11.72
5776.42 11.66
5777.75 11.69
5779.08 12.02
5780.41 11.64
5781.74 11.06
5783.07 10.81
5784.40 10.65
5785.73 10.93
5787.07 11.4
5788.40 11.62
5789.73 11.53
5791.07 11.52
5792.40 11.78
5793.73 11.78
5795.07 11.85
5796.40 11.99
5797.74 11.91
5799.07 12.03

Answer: 1.1 A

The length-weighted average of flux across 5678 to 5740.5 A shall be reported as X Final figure 11.2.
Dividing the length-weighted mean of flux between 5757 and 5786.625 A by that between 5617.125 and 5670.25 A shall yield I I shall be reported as 1.09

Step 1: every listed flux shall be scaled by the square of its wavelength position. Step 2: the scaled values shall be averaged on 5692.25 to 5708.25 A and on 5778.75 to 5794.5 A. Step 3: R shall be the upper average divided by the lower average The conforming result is 1.1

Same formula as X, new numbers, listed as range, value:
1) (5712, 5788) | 11.7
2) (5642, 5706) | 11.1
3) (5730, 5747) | 11.9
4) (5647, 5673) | 11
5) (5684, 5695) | 11.1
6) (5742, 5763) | 11.9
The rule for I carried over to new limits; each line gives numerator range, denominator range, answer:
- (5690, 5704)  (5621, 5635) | 1.04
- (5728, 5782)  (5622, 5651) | 1.09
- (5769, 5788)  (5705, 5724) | 1.05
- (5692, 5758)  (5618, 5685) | 1.04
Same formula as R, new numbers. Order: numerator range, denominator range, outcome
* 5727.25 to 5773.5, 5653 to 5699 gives 1.10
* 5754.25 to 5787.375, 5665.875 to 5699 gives 1.08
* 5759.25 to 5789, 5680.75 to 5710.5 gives 1.10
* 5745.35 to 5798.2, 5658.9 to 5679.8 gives 1.10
